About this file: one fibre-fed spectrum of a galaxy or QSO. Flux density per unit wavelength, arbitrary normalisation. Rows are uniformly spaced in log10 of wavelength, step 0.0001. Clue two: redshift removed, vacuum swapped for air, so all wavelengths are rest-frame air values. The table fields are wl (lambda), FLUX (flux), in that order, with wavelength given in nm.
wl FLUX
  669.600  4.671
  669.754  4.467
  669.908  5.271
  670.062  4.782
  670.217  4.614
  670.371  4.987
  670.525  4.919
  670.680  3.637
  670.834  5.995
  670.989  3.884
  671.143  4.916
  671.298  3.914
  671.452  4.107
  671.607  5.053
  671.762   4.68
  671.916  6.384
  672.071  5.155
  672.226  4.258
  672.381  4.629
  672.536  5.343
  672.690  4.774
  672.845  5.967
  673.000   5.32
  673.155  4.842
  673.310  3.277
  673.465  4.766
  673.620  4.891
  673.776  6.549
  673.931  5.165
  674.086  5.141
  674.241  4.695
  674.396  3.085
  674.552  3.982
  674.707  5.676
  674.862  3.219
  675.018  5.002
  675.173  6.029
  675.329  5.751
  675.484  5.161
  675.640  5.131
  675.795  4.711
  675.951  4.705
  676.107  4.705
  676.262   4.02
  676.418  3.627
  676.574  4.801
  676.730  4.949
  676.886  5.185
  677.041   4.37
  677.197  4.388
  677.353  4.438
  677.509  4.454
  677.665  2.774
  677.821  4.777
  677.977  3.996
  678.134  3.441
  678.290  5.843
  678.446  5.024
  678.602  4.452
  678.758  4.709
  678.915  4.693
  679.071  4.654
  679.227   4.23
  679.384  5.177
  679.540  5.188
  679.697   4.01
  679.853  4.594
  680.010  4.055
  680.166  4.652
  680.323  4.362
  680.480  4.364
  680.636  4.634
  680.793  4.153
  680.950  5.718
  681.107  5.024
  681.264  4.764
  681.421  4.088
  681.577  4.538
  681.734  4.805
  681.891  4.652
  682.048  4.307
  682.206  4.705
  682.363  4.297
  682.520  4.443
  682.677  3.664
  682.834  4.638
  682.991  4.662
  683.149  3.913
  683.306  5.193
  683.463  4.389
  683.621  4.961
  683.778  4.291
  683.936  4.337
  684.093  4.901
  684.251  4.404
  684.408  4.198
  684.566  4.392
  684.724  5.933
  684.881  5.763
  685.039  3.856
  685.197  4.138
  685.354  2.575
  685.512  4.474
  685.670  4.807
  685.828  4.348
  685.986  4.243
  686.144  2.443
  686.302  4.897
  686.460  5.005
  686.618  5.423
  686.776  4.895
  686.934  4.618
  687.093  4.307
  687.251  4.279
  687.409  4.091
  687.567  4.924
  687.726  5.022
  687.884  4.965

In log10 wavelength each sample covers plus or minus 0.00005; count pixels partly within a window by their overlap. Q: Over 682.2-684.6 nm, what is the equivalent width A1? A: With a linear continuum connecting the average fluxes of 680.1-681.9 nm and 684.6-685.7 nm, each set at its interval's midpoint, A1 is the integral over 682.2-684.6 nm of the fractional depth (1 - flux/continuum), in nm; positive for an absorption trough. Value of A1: 0.05 nm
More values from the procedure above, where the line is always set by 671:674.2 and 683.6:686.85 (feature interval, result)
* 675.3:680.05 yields 0.18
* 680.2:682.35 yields 0.00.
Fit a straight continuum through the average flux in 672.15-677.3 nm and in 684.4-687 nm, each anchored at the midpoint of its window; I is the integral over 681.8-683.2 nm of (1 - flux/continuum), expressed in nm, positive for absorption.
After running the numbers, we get 0.06 nm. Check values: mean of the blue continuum 4.79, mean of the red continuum 4.48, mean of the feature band 4.37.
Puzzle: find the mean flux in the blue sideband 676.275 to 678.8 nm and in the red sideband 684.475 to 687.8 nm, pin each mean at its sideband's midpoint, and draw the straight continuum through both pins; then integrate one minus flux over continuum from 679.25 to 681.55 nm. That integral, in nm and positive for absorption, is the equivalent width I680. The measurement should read -0.082 nm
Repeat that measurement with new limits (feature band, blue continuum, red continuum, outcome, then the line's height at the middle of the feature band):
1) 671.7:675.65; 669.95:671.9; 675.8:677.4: -0.29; 4.61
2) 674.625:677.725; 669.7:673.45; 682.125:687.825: 0.02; 4.69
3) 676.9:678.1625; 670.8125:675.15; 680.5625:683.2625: 0.14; 4.67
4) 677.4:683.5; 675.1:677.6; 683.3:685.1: 0.28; 4.73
